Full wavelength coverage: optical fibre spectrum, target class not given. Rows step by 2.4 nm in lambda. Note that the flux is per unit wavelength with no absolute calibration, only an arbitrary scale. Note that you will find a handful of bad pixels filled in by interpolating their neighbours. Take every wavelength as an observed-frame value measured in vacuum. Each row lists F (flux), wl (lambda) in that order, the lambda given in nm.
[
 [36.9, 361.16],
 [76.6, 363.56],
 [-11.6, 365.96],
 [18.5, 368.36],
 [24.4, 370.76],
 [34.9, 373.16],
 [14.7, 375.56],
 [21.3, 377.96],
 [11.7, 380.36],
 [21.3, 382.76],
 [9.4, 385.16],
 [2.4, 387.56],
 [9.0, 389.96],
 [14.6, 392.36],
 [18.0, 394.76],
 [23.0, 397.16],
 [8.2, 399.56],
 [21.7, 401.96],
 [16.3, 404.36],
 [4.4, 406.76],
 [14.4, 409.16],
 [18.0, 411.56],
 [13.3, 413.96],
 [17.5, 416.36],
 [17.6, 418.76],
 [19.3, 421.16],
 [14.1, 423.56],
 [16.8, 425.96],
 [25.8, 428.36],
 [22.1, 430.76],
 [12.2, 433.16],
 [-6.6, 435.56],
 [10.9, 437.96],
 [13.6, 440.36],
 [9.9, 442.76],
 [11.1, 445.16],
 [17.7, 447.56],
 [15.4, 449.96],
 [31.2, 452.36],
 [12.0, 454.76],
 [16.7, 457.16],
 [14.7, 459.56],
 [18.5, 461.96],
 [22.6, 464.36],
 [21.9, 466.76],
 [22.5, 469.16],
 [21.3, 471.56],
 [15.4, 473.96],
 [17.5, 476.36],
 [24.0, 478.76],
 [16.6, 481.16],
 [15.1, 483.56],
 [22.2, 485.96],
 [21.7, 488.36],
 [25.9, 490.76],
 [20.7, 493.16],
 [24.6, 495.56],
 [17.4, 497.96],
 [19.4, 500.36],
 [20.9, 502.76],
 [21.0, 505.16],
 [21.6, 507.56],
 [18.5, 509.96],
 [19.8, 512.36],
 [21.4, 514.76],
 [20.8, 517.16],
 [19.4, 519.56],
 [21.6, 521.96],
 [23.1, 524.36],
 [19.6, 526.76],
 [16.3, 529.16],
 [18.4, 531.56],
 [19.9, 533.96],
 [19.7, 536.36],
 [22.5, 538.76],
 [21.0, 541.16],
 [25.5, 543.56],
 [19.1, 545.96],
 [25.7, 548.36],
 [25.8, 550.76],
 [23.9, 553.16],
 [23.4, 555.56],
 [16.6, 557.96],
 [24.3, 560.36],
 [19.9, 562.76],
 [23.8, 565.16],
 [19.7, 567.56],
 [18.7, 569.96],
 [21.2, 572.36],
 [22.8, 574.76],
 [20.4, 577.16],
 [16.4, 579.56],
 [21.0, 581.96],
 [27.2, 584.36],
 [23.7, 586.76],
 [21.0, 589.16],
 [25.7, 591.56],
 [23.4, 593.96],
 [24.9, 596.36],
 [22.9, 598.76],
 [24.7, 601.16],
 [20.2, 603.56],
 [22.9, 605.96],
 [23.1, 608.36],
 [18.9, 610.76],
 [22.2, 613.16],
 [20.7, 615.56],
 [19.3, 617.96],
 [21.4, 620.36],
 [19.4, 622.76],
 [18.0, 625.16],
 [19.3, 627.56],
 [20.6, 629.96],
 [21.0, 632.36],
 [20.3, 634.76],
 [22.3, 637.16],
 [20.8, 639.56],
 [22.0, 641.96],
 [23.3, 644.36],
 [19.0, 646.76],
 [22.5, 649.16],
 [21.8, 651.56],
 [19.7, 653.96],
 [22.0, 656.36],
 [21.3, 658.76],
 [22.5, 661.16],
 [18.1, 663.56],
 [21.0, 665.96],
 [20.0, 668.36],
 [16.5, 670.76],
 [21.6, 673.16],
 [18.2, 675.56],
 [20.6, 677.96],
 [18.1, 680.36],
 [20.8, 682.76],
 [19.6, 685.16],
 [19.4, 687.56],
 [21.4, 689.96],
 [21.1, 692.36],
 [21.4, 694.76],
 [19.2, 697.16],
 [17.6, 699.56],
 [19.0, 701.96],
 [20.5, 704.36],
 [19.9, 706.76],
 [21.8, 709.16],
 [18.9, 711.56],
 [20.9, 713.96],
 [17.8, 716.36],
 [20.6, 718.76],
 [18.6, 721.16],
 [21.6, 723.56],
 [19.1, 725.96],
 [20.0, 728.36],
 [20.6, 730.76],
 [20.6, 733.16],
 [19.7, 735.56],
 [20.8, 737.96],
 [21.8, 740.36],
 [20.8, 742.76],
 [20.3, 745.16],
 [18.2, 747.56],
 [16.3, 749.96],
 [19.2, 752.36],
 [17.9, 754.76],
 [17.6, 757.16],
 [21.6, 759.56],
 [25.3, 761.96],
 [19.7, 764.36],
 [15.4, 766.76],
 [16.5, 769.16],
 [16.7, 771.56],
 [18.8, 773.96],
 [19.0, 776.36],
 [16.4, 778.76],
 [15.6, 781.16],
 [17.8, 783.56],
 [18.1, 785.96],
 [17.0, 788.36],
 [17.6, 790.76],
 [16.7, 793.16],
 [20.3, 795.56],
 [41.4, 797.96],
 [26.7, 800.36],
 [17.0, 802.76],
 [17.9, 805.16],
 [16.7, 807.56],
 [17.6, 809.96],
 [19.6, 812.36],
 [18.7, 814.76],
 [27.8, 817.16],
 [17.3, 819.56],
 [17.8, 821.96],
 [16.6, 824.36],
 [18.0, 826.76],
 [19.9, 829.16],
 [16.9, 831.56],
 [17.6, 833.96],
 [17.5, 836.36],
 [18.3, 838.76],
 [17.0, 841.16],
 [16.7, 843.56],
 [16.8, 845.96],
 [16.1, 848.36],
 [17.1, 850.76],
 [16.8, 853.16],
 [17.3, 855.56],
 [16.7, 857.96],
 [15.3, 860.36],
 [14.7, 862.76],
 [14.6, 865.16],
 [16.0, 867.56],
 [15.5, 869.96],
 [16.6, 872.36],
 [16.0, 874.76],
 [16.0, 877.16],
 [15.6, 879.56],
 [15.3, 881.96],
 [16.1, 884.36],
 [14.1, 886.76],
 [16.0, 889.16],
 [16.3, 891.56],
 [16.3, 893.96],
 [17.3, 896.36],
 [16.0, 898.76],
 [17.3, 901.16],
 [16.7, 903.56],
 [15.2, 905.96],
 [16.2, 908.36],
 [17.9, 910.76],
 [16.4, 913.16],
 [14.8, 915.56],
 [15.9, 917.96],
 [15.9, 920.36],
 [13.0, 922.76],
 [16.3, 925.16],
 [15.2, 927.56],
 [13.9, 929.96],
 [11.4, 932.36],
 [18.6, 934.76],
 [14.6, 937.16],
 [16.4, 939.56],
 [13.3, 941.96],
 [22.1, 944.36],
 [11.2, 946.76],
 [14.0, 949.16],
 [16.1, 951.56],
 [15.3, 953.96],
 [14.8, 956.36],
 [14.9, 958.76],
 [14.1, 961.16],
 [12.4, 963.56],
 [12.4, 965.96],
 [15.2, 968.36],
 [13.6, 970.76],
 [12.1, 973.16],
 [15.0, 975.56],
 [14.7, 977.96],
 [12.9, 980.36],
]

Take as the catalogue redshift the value 0.21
